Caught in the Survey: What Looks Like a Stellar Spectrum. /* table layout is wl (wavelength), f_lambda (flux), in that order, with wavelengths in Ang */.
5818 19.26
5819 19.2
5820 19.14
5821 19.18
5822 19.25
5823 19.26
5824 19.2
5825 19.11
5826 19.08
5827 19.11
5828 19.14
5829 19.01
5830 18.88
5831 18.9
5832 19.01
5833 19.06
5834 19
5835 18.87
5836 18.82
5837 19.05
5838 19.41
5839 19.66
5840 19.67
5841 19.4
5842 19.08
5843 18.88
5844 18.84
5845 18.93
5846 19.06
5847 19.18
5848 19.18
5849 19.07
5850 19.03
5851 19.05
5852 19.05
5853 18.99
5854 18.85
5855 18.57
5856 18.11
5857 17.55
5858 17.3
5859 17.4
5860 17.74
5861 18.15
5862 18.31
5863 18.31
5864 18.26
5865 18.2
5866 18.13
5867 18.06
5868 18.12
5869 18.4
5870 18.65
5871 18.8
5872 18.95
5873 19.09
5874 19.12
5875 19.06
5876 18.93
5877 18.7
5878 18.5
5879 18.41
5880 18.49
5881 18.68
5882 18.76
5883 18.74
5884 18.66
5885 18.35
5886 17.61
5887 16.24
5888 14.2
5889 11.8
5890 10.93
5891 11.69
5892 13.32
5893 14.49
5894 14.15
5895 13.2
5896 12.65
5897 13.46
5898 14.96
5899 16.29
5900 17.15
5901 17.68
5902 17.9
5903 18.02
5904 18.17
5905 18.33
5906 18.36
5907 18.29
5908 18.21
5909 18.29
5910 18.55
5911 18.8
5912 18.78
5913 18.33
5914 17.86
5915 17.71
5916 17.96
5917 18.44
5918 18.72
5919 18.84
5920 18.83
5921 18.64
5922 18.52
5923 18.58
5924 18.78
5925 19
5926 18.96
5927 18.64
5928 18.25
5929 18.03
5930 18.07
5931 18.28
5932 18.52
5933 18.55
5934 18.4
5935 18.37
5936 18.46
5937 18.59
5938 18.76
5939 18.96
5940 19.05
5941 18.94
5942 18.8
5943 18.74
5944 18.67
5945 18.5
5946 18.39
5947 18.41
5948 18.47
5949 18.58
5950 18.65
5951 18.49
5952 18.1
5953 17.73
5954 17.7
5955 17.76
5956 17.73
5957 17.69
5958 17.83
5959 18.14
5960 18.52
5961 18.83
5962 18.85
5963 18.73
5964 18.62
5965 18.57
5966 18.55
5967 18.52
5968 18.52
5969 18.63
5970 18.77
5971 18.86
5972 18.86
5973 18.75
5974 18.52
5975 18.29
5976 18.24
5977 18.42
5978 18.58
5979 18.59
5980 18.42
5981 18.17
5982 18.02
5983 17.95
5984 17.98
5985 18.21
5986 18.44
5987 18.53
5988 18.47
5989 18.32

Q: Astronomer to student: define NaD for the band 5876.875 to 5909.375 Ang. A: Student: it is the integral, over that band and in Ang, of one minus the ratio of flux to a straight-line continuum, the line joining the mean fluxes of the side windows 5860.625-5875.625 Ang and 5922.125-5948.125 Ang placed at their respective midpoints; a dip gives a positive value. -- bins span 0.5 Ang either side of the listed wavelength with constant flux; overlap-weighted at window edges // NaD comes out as 3.7 Ang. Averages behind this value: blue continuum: 18.5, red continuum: 18.6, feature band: 16.4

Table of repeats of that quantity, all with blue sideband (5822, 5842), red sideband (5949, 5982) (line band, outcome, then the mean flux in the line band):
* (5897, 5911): 0.9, 17.6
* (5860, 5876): 0.4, 18.5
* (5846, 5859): 0.3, 18.6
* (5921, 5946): 0.0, 18.6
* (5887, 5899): 3.4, 13.4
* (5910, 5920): 0.1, 18.4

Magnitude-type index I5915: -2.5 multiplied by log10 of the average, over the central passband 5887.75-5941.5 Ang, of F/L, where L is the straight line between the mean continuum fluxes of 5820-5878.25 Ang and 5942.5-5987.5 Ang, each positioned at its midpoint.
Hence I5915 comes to 0.07 mag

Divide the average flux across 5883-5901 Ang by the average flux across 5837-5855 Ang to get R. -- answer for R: 0.8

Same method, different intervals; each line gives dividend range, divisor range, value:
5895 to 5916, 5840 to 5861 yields 0.93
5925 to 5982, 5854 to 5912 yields 1.07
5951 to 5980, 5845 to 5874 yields 0.99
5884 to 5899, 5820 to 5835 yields 0.75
